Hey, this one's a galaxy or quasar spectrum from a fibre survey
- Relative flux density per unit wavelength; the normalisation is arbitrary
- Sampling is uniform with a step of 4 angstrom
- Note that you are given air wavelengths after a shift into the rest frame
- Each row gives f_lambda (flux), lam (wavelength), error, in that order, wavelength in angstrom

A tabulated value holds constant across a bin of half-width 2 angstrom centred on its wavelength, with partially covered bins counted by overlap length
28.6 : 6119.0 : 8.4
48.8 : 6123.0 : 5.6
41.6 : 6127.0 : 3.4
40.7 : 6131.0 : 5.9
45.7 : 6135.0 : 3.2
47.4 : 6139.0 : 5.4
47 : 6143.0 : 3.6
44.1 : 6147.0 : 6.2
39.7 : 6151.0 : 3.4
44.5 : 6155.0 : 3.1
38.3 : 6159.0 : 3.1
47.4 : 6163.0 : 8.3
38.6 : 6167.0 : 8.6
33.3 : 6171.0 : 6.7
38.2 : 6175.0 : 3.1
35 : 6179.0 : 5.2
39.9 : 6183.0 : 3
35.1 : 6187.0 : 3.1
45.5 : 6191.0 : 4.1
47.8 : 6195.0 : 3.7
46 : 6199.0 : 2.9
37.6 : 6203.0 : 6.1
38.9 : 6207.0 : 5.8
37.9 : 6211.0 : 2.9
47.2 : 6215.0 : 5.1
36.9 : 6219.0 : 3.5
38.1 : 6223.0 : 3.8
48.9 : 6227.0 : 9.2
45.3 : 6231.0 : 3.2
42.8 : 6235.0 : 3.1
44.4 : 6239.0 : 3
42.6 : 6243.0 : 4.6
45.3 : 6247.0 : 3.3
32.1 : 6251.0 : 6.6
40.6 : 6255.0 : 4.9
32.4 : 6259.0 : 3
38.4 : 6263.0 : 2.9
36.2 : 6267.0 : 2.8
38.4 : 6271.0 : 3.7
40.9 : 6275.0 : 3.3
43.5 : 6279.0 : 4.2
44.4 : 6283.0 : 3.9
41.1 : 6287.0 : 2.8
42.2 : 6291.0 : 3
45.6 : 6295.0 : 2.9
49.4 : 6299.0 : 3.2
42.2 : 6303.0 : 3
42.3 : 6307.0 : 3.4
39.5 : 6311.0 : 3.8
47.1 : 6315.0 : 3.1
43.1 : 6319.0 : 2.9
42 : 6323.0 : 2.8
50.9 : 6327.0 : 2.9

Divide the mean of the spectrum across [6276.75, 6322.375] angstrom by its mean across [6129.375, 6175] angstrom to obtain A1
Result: 1.03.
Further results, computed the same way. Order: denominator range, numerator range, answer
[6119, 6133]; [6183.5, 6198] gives 1.03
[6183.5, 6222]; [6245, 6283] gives 0.94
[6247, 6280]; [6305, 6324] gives 1.12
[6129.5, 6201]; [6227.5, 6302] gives 0.99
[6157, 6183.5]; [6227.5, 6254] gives 1.10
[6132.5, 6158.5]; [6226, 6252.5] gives 0.97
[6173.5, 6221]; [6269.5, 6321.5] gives 1.06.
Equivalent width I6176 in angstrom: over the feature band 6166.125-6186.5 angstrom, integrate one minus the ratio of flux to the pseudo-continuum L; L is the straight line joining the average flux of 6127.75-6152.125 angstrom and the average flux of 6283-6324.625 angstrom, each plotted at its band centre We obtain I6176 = 3.3 angstrom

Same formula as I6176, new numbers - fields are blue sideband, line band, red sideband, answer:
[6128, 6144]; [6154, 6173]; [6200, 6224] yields 1.25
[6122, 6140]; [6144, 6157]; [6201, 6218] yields 0.10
